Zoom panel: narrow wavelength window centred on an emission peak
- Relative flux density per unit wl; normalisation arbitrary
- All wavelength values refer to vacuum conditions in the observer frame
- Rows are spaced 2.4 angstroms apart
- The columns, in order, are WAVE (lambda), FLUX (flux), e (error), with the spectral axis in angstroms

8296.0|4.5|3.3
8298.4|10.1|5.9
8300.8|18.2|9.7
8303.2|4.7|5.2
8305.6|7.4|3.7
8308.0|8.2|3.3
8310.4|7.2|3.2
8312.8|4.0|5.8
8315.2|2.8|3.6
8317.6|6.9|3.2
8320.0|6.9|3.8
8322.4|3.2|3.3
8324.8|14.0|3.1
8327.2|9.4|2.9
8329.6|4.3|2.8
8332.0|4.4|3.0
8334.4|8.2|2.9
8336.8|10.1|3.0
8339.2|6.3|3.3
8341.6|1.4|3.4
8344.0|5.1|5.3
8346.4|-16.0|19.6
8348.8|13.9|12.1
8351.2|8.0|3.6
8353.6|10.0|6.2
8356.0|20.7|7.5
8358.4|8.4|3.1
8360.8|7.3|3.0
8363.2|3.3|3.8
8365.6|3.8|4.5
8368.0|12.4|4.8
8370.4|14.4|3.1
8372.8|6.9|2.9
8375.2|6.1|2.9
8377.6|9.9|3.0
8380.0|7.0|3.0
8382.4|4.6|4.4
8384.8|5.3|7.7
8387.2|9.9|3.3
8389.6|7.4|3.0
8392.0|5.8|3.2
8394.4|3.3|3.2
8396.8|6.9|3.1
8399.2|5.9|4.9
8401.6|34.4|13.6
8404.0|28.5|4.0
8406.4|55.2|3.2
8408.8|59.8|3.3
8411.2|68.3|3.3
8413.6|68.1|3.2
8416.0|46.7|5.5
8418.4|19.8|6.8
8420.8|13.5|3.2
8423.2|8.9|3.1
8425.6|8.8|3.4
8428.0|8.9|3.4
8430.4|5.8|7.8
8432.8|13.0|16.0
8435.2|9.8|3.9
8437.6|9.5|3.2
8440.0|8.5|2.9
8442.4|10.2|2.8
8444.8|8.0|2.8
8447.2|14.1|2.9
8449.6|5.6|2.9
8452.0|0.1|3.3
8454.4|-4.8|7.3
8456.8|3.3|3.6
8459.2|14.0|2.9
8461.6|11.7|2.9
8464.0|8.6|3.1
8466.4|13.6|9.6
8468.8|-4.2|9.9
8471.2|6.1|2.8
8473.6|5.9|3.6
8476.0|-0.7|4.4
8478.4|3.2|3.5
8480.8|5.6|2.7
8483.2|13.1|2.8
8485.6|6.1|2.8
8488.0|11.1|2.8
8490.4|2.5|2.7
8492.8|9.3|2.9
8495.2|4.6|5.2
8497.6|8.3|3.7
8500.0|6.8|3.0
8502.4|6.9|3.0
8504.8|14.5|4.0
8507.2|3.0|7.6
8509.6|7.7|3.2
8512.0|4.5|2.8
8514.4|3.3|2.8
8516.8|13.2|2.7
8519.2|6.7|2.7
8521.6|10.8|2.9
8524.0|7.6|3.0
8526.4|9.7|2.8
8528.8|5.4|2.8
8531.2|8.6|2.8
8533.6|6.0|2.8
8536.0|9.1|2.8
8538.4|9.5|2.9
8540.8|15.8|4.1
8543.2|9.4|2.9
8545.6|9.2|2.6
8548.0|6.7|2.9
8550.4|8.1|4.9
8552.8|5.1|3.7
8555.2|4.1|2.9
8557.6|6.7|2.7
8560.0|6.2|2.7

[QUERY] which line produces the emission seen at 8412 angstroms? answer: [O II]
